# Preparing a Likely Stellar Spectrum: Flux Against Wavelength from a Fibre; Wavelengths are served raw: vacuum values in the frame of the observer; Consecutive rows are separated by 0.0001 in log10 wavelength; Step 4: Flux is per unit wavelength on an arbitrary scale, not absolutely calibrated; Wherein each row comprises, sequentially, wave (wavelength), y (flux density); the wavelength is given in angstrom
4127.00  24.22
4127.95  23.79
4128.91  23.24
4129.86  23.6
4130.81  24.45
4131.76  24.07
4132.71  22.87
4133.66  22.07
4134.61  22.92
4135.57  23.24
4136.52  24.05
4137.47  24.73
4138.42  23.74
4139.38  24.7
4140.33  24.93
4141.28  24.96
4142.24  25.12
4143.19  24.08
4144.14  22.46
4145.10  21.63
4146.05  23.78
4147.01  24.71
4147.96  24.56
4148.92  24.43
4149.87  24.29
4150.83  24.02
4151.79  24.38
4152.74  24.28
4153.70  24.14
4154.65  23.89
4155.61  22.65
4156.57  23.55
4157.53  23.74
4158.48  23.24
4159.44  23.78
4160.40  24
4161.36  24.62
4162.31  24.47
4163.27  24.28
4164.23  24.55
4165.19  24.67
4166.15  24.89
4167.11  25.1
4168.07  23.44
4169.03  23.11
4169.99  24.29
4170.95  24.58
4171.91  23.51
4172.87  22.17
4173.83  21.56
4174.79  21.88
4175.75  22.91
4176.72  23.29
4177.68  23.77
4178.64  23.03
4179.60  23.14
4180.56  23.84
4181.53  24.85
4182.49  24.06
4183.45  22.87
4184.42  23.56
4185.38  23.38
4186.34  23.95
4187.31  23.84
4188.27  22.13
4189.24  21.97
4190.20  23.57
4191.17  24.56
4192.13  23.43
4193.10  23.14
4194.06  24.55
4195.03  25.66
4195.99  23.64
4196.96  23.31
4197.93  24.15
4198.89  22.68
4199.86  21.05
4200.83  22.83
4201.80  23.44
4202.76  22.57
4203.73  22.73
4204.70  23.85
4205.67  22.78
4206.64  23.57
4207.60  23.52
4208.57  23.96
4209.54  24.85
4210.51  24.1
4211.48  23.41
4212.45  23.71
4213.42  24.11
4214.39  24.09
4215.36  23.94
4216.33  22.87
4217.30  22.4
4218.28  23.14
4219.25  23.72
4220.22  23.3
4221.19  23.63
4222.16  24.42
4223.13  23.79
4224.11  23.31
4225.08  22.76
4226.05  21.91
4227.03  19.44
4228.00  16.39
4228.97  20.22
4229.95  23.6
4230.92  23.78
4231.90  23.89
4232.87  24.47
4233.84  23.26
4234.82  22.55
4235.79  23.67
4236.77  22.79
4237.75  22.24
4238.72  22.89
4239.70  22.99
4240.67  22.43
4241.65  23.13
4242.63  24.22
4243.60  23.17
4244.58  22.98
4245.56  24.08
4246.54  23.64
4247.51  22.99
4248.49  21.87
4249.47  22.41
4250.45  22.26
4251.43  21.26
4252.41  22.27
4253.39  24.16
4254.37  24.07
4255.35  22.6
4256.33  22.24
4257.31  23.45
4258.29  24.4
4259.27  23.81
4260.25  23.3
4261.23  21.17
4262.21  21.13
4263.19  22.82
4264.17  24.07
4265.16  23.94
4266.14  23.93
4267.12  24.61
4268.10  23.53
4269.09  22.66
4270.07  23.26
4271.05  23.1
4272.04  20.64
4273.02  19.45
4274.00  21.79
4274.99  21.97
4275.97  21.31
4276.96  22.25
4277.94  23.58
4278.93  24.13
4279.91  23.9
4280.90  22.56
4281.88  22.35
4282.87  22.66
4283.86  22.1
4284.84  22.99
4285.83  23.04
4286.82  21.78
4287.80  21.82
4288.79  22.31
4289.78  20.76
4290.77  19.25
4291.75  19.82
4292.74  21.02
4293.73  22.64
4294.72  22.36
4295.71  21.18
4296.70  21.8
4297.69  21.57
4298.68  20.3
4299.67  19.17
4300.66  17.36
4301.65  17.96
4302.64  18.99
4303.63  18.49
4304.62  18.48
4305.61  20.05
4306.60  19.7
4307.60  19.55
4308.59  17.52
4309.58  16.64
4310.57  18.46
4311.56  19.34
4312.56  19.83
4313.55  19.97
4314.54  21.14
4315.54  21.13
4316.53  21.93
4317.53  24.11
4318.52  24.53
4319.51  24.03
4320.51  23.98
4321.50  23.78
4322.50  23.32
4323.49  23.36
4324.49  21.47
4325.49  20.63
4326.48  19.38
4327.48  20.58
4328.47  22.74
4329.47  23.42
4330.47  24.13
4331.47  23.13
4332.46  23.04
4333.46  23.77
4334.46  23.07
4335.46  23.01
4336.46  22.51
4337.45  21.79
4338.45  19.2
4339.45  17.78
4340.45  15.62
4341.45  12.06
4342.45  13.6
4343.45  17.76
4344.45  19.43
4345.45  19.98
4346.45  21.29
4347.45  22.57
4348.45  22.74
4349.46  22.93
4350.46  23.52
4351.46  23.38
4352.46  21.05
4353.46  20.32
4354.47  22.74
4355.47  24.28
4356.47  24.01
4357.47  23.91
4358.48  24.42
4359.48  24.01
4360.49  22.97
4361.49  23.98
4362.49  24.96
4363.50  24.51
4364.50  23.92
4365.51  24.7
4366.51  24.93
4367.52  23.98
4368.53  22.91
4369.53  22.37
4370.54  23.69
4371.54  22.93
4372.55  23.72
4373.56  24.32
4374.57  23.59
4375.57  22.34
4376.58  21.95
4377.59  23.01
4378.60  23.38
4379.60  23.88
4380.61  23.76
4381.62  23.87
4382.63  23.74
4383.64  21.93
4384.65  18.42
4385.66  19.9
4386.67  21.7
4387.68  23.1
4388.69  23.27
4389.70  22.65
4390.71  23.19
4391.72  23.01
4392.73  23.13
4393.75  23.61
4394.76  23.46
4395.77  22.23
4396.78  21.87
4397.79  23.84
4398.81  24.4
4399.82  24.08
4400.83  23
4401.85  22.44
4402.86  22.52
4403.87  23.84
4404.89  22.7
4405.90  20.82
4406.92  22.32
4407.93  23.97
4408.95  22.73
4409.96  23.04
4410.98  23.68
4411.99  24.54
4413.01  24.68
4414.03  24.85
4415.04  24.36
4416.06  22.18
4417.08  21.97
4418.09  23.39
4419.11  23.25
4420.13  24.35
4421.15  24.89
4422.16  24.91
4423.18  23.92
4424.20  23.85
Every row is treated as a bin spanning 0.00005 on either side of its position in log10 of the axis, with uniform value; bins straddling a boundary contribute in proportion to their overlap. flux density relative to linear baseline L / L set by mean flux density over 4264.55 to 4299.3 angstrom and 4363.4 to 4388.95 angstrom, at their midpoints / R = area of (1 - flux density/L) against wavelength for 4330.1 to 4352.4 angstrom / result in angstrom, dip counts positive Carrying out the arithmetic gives 2.0 angstrom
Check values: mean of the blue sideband 22.2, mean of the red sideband 23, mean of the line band 20.7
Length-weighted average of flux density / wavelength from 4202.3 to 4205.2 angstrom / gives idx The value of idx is 23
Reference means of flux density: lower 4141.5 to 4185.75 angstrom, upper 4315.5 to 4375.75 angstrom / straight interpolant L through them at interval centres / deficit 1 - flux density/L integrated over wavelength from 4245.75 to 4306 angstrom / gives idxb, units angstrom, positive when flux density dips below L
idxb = 2.3 angstrom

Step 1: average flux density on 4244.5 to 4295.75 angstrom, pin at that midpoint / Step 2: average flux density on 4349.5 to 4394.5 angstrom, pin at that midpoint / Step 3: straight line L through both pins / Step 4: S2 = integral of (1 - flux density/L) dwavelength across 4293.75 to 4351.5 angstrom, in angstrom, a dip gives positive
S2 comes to 5.3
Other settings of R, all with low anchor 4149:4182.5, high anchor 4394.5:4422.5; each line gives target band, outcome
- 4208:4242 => 1.0 angstrom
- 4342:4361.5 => 1.3 angstrom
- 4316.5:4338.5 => 0.7 angstrom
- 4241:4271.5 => 0.7 angstrom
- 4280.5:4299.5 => 1.5 angstrom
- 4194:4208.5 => 0.2 angstrom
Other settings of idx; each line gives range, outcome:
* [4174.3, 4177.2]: 22.7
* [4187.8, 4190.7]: 22.5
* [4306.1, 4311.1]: 18.4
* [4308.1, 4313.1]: 18.4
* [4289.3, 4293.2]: 20.2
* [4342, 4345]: 17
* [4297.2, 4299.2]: 20.9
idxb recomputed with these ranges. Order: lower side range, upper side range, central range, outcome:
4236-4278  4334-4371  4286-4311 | 2.69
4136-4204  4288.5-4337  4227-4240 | 0.10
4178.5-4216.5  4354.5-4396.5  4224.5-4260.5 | 1.09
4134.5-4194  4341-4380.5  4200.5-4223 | -0.07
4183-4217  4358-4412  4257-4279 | 0.56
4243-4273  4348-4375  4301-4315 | 2.55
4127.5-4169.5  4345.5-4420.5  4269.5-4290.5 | 1.11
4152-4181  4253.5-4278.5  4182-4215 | -0.14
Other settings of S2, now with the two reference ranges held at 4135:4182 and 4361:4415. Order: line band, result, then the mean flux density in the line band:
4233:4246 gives 0.3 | 23.1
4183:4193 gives 0.2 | 23.3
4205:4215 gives 0.0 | 23.8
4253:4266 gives 0.2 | 23.2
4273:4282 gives 0.4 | 22.5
